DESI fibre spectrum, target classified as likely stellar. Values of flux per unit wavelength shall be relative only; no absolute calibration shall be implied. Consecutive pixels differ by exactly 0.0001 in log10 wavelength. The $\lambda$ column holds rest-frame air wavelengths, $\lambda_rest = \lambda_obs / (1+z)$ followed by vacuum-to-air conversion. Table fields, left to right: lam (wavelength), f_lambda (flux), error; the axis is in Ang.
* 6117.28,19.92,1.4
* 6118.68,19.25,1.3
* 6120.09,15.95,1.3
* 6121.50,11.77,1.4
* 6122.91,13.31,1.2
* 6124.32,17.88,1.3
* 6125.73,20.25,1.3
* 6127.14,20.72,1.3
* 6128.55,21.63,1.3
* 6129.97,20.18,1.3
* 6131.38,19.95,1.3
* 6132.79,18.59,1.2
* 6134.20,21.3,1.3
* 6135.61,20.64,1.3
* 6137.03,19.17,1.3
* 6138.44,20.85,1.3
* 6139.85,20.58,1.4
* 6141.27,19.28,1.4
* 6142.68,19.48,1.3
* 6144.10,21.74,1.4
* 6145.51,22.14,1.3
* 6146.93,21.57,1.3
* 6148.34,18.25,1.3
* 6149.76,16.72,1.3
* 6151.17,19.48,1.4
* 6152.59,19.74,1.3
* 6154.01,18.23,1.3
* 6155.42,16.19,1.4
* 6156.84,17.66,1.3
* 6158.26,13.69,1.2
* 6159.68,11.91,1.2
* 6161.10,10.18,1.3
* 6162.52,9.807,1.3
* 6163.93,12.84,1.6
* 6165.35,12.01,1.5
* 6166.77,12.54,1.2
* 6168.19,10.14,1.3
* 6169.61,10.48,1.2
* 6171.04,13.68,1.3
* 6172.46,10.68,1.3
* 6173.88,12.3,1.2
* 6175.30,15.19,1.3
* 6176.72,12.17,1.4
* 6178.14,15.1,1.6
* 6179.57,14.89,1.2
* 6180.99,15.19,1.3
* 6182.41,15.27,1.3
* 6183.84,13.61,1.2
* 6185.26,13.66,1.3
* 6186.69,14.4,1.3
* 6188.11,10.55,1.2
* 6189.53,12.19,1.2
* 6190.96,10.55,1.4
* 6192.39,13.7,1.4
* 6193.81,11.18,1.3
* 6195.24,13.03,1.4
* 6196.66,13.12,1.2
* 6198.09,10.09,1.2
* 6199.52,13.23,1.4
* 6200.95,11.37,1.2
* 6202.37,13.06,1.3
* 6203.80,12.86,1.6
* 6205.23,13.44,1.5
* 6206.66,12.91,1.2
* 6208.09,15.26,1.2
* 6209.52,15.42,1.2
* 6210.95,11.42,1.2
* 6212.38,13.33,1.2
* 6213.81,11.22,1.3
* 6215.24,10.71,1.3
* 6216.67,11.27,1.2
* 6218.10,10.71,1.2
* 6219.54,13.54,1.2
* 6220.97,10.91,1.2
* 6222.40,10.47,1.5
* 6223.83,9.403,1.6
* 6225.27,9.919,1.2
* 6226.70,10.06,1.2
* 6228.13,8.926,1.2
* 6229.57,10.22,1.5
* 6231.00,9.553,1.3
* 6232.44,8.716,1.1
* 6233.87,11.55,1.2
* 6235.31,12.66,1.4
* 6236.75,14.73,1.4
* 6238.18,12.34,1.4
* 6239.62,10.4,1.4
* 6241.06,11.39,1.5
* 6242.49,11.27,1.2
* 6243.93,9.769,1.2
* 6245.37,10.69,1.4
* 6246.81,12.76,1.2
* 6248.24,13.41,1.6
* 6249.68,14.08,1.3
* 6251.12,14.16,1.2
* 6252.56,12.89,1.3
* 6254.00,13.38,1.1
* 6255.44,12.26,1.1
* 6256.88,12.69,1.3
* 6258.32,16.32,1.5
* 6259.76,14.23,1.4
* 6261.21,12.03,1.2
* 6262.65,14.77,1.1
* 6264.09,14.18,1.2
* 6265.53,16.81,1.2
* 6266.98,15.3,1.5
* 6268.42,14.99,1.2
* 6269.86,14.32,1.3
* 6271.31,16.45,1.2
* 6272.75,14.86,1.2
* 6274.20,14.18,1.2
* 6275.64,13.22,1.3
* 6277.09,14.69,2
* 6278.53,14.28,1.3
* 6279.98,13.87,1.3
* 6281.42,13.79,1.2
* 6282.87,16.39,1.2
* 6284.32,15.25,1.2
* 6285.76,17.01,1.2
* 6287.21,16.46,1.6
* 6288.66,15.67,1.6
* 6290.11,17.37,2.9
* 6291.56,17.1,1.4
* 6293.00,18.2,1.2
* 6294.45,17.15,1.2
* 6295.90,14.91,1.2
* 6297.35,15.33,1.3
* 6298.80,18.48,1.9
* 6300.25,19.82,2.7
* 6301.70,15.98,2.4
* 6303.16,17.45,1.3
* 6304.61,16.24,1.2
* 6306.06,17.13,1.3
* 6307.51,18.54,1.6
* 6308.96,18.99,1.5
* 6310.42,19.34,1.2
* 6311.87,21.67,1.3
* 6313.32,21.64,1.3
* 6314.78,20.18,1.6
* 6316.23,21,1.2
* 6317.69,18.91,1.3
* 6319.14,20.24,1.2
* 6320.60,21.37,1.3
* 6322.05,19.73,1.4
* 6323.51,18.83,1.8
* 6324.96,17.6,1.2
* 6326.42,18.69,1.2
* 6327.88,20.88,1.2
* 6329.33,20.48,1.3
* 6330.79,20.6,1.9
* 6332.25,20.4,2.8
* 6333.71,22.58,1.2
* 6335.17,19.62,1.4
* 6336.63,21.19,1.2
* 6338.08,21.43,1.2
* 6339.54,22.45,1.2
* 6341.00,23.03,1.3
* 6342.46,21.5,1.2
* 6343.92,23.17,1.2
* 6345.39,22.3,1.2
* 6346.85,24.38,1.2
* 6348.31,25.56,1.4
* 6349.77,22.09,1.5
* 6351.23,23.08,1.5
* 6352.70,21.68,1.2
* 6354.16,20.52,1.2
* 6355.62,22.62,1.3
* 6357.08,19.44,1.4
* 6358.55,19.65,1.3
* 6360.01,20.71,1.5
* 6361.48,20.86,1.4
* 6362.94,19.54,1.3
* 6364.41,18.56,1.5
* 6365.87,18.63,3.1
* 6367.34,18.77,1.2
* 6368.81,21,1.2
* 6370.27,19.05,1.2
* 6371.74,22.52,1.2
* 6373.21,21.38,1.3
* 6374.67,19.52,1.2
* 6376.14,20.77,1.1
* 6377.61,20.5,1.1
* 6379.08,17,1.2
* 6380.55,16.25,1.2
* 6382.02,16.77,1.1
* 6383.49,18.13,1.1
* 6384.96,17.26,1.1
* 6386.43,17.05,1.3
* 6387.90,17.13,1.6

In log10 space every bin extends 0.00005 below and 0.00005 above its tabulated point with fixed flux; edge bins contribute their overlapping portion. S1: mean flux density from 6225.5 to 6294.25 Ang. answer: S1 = 13.6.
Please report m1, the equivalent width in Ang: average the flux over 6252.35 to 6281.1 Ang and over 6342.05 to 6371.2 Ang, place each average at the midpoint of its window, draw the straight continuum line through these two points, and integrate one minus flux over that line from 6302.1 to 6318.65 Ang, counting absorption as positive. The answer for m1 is -1.4 Ang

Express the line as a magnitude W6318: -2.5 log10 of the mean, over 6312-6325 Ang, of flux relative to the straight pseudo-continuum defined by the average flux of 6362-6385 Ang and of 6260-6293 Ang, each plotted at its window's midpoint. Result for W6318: -0.19 mag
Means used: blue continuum 15.2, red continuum 19.2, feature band 20.2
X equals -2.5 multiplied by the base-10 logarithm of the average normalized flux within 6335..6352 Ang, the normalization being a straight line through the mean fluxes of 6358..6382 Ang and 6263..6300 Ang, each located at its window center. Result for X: -0.22 mag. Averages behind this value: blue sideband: 15.7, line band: 22.6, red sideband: 19.6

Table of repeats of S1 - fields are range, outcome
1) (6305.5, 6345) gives 20.4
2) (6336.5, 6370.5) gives 21.3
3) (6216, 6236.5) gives 10.7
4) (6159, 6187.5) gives 12.8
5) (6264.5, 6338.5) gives 17.8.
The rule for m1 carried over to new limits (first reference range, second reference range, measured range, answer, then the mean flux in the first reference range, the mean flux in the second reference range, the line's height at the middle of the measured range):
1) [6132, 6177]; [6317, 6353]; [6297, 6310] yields 1.7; 16.3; 21.3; 20.4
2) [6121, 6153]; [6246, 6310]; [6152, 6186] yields 9.0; 19.4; 15.4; 18.5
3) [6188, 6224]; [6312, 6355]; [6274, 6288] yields 2.1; 12.2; 21.2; 17.5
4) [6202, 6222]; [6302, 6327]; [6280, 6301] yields 1.3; 12.5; 19.2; 17.6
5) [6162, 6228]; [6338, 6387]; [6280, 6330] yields -1.1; 12.3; 20.5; 17.7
